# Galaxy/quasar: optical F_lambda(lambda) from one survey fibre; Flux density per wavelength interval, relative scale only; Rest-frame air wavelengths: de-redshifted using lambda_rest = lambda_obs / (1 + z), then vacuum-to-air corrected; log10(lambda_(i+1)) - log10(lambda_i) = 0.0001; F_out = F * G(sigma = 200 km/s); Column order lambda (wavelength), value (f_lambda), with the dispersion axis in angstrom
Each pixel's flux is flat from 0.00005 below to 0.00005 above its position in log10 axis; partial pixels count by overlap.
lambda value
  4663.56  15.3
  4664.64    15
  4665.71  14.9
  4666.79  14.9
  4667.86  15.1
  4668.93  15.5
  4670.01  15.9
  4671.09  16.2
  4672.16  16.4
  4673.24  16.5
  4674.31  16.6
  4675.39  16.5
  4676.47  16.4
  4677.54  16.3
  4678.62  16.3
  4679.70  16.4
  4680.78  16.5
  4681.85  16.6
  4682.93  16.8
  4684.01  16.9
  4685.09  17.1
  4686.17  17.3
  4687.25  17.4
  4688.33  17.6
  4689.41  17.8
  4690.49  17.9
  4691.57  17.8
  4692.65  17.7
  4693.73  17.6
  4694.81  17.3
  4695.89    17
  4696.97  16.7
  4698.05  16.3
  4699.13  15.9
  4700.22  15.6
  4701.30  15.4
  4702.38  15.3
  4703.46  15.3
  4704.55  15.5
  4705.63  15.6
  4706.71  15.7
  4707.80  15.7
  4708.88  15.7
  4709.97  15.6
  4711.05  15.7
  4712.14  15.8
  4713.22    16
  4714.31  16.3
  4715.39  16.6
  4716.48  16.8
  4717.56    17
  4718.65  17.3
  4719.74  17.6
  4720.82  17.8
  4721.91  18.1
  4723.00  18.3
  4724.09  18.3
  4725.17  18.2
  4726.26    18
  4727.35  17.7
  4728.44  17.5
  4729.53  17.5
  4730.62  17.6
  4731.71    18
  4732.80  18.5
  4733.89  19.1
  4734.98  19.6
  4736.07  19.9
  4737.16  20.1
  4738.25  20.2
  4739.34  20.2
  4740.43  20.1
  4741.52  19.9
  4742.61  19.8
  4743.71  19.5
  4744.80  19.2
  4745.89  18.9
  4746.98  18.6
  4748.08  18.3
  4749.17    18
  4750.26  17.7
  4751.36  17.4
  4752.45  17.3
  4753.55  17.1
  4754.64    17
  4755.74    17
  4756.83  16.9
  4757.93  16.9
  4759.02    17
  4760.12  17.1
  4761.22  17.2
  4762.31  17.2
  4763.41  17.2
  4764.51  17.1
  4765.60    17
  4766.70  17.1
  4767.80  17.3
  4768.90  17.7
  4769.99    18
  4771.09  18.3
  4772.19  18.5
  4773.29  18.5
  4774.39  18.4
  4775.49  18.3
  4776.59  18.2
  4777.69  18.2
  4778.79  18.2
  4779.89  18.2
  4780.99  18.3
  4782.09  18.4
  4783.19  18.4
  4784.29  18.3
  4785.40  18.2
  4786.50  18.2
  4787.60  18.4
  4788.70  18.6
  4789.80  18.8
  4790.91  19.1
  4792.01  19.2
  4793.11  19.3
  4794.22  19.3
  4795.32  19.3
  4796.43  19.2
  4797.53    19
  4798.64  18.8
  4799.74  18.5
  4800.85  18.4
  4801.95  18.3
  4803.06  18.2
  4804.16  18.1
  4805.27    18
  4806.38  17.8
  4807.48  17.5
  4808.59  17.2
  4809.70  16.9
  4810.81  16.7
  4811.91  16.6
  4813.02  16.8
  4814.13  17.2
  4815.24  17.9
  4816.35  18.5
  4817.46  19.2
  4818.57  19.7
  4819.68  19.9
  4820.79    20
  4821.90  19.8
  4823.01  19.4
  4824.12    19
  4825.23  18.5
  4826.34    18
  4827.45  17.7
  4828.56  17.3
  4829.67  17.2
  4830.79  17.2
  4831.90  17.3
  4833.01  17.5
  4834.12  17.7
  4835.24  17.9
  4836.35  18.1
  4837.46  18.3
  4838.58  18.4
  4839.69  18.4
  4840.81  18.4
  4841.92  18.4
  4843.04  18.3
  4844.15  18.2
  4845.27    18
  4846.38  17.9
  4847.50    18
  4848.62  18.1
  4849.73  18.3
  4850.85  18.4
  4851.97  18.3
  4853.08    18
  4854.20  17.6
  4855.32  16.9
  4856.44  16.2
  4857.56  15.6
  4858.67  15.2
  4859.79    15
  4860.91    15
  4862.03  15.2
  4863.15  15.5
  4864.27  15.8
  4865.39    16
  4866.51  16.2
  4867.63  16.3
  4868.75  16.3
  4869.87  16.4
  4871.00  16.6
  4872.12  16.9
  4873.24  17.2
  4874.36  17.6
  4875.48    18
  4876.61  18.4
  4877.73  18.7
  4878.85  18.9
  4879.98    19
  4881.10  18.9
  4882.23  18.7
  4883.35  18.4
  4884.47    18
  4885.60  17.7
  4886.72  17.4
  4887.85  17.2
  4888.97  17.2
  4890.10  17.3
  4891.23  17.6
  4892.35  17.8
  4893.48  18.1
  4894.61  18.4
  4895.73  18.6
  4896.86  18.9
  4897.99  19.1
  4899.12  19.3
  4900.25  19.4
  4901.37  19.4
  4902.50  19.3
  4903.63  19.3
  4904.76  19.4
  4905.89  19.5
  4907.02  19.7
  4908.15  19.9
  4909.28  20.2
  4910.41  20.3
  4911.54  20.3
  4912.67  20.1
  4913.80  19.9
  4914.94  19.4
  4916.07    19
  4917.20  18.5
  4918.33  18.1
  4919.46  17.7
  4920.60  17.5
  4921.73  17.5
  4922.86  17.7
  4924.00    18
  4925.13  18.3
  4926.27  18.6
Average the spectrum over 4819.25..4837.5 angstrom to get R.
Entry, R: 18.3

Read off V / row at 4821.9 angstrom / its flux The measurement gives 19.8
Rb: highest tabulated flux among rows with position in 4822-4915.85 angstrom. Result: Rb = 20.3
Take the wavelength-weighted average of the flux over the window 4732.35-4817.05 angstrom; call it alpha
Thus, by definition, 18.2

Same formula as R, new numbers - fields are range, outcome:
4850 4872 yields 16.4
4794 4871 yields 17.7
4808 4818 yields 17.4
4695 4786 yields 17.6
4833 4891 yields 17.4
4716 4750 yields 18.6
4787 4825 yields 18.5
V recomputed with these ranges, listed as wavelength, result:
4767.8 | 17.3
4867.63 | 16.3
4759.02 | 17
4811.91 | 16.6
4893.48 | 18.1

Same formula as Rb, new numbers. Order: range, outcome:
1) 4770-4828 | 20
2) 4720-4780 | 20.2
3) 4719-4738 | 20.1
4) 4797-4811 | 19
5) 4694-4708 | 17.3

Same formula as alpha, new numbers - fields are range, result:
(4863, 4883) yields 17.3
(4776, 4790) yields 18.3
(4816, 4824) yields 19.5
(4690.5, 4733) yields 16.8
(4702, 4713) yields 15.6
